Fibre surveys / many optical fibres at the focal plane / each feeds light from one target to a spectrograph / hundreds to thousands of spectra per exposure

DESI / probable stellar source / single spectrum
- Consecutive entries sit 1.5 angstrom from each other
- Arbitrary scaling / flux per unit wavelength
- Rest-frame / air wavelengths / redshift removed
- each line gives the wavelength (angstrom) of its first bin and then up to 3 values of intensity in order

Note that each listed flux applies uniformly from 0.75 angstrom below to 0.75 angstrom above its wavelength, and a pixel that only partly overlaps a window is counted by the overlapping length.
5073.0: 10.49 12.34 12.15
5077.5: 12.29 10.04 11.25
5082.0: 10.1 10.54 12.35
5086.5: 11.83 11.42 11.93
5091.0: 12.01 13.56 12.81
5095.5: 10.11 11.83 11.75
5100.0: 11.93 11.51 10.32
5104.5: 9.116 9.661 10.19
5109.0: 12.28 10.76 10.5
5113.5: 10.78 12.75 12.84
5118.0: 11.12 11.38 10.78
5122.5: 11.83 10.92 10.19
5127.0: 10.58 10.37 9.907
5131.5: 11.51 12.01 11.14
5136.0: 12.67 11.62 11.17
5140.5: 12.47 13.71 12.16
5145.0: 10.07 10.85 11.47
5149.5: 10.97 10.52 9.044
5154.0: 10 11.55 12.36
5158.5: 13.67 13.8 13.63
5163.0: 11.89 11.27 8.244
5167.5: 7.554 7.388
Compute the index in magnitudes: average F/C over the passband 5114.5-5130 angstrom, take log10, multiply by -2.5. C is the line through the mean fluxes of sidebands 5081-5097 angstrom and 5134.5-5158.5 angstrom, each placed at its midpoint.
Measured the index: 0.03 mag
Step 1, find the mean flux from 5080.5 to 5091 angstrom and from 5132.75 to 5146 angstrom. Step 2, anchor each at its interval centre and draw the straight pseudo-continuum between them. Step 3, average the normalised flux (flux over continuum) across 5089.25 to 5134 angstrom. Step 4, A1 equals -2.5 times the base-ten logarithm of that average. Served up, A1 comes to 0.04 mag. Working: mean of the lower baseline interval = 11.4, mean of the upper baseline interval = 11.9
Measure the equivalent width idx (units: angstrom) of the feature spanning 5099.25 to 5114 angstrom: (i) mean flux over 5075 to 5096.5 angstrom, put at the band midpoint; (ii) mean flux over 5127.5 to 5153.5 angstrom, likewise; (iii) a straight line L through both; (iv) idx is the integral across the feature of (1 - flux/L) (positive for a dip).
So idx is 1.0 angstrom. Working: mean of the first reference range 11.6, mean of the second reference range 11.3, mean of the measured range 10.7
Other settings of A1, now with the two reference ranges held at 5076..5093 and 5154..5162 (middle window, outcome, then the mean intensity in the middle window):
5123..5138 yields 0.11 mag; 11.1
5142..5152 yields 0.13 mag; 11.2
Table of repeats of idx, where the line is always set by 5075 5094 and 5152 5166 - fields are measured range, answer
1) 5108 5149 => 1.2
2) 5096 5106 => 0.6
